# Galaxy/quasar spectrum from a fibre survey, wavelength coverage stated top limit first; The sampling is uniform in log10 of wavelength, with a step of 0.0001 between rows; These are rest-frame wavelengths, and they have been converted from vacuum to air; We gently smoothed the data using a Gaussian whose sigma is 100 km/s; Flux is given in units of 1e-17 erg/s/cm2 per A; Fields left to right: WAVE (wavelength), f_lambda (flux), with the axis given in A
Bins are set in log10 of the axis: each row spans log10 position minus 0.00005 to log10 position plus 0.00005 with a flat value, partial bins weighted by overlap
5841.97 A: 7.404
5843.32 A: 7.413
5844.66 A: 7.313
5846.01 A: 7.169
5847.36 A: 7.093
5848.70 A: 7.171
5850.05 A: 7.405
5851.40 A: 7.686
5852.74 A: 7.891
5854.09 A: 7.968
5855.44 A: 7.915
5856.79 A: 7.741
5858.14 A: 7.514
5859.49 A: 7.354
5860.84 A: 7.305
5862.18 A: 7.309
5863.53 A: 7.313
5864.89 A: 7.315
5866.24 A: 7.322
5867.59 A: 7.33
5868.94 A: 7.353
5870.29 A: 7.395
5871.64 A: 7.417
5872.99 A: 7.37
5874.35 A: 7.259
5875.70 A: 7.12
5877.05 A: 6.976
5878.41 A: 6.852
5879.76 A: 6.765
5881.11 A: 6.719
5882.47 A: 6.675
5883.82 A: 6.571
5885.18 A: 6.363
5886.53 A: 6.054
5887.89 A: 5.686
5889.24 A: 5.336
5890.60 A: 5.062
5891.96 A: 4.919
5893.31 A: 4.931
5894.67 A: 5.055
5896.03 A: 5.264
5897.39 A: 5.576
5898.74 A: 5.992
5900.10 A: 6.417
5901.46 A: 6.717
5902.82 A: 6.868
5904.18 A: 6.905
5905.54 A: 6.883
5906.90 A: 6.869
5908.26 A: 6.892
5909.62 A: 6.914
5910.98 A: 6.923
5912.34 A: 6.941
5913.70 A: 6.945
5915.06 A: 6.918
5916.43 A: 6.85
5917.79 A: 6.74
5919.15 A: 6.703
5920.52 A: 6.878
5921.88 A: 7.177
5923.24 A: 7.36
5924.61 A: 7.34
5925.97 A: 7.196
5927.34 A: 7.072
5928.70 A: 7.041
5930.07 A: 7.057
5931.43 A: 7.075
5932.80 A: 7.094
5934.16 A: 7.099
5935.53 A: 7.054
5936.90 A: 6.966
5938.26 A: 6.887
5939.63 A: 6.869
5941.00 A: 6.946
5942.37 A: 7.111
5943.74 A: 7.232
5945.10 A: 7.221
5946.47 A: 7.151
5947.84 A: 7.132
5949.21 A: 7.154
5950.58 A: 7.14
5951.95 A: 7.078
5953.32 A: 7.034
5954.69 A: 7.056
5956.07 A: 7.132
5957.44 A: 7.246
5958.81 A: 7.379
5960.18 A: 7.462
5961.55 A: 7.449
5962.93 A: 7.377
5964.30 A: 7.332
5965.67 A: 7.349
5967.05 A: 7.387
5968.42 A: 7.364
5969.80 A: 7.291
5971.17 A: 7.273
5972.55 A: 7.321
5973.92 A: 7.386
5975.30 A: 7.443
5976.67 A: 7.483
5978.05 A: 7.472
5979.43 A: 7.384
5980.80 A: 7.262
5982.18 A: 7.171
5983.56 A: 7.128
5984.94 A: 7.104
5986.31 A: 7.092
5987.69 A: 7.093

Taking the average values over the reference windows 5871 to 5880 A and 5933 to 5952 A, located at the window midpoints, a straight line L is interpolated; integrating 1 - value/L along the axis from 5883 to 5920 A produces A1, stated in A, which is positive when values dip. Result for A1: 4.3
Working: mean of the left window 7.12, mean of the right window 7.08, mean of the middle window 6.27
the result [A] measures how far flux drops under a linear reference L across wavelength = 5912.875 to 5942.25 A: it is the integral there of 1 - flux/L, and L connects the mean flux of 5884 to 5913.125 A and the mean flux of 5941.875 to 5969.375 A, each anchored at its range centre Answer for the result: -1.4 A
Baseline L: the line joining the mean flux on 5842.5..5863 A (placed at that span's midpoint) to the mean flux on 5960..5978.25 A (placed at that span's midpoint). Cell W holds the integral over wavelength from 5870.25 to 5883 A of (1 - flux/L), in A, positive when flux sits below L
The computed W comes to 0.72 A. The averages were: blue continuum 7.48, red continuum 7.38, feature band 7.04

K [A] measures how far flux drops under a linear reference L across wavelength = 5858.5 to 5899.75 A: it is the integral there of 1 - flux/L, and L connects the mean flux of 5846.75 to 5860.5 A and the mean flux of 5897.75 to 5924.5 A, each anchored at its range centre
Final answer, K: 4.10 A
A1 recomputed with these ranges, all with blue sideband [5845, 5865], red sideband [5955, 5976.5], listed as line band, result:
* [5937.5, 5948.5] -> 0.5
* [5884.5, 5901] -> 4.1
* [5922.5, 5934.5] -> 0.4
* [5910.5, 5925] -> 0.8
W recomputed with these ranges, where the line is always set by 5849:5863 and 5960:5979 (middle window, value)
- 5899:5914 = 1.4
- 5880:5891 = 2.1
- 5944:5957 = 0.5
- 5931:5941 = 0.6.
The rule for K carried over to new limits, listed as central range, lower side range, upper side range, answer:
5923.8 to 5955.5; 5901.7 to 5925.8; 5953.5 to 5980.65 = 0.2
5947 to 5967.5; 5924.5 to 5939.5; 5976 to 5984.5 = -0.2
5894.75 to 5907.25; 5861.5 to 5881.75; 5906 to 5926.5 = 1.3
